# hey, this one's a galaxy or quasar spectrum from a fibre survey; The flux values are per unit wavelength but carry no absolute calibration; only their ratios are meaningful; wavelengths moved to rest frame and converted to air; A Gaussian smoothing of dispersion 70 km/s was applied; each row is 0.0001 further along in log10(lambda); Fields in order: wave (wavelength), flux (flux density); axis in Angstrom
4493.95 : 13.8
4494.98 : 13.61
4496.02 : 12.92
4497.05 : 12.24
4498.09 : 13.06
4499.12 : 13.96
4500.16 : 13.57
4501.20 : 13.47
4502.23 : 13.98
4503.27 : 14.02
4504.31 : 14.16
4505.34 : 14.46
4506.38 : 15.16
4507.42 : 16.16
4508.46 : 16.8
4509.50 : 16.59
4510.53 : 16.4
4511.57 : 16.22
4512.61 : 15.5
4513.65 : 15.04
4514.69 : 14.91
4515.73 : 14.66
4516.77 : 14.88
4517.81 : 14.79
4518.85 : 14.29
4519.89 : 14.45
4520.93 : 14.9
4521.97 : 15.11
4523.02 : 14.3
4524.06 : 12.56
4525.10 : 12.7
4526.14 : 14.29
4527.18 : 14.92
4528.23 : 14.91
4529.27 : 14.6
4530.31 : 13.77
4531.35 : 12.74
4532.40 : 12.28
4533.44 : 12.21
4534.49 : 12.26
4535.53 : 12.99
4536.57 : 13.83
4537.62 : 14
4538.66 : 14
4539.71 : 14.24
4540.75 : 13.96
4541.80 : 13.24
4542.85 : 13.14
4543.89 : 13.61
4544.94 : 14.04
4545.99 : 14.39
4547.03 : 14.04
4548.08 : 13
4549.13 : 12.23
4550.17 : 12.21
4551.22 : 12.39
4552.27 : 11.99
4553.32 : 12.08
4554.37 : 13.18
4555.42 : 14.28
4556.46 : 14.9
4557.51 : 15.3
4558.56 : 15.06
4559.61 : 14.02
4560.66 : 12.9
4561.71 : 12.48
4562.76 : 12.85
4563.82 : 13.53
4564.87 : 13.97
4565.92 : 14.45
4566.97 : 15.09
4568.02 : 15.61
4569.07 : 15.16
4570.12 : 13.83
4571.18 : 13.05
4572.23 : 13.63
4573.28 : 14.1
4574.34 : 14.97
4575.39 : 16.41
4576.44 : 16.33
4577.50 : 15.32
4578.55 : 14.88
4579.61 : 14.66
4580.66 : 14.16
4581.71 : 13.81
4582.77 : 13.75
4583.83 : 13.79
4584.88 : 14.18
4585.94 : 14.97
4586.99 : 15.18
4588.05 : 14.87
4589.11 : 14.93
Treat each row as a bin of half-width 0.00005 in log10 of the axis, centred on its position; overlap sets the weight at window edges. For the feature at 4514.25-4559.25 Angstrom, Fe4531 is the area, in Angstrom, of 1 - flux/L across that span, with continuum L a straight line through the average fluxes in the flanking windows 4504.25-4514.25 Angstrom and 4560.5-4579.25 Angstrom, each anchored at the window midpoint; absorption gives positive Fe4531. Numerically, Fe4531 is 4.0 Angstrom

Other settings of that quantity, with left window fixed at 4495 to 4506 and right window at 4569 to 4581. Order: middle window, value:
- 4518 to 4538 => 0.4 Angstrom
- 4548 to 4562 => 1.1 Angstrom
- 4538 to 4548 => 0.3 Angstrom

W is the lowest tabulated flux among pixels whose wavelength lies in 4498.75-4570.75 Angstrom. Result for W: 11.99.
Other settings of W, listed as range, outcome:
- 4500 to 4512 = 13.47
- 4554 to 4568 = 12.48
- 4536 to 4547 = 13.14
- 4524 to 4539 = 12.21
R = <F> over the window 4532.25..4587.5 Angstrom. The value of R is 13.9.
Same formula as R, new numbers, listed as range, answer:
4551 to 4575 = 13.9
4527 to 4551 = 13.5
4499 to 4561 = 14.1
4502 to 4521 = 15.1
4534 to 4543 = 13.5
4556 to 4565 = 13.9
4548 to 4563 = 13.3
